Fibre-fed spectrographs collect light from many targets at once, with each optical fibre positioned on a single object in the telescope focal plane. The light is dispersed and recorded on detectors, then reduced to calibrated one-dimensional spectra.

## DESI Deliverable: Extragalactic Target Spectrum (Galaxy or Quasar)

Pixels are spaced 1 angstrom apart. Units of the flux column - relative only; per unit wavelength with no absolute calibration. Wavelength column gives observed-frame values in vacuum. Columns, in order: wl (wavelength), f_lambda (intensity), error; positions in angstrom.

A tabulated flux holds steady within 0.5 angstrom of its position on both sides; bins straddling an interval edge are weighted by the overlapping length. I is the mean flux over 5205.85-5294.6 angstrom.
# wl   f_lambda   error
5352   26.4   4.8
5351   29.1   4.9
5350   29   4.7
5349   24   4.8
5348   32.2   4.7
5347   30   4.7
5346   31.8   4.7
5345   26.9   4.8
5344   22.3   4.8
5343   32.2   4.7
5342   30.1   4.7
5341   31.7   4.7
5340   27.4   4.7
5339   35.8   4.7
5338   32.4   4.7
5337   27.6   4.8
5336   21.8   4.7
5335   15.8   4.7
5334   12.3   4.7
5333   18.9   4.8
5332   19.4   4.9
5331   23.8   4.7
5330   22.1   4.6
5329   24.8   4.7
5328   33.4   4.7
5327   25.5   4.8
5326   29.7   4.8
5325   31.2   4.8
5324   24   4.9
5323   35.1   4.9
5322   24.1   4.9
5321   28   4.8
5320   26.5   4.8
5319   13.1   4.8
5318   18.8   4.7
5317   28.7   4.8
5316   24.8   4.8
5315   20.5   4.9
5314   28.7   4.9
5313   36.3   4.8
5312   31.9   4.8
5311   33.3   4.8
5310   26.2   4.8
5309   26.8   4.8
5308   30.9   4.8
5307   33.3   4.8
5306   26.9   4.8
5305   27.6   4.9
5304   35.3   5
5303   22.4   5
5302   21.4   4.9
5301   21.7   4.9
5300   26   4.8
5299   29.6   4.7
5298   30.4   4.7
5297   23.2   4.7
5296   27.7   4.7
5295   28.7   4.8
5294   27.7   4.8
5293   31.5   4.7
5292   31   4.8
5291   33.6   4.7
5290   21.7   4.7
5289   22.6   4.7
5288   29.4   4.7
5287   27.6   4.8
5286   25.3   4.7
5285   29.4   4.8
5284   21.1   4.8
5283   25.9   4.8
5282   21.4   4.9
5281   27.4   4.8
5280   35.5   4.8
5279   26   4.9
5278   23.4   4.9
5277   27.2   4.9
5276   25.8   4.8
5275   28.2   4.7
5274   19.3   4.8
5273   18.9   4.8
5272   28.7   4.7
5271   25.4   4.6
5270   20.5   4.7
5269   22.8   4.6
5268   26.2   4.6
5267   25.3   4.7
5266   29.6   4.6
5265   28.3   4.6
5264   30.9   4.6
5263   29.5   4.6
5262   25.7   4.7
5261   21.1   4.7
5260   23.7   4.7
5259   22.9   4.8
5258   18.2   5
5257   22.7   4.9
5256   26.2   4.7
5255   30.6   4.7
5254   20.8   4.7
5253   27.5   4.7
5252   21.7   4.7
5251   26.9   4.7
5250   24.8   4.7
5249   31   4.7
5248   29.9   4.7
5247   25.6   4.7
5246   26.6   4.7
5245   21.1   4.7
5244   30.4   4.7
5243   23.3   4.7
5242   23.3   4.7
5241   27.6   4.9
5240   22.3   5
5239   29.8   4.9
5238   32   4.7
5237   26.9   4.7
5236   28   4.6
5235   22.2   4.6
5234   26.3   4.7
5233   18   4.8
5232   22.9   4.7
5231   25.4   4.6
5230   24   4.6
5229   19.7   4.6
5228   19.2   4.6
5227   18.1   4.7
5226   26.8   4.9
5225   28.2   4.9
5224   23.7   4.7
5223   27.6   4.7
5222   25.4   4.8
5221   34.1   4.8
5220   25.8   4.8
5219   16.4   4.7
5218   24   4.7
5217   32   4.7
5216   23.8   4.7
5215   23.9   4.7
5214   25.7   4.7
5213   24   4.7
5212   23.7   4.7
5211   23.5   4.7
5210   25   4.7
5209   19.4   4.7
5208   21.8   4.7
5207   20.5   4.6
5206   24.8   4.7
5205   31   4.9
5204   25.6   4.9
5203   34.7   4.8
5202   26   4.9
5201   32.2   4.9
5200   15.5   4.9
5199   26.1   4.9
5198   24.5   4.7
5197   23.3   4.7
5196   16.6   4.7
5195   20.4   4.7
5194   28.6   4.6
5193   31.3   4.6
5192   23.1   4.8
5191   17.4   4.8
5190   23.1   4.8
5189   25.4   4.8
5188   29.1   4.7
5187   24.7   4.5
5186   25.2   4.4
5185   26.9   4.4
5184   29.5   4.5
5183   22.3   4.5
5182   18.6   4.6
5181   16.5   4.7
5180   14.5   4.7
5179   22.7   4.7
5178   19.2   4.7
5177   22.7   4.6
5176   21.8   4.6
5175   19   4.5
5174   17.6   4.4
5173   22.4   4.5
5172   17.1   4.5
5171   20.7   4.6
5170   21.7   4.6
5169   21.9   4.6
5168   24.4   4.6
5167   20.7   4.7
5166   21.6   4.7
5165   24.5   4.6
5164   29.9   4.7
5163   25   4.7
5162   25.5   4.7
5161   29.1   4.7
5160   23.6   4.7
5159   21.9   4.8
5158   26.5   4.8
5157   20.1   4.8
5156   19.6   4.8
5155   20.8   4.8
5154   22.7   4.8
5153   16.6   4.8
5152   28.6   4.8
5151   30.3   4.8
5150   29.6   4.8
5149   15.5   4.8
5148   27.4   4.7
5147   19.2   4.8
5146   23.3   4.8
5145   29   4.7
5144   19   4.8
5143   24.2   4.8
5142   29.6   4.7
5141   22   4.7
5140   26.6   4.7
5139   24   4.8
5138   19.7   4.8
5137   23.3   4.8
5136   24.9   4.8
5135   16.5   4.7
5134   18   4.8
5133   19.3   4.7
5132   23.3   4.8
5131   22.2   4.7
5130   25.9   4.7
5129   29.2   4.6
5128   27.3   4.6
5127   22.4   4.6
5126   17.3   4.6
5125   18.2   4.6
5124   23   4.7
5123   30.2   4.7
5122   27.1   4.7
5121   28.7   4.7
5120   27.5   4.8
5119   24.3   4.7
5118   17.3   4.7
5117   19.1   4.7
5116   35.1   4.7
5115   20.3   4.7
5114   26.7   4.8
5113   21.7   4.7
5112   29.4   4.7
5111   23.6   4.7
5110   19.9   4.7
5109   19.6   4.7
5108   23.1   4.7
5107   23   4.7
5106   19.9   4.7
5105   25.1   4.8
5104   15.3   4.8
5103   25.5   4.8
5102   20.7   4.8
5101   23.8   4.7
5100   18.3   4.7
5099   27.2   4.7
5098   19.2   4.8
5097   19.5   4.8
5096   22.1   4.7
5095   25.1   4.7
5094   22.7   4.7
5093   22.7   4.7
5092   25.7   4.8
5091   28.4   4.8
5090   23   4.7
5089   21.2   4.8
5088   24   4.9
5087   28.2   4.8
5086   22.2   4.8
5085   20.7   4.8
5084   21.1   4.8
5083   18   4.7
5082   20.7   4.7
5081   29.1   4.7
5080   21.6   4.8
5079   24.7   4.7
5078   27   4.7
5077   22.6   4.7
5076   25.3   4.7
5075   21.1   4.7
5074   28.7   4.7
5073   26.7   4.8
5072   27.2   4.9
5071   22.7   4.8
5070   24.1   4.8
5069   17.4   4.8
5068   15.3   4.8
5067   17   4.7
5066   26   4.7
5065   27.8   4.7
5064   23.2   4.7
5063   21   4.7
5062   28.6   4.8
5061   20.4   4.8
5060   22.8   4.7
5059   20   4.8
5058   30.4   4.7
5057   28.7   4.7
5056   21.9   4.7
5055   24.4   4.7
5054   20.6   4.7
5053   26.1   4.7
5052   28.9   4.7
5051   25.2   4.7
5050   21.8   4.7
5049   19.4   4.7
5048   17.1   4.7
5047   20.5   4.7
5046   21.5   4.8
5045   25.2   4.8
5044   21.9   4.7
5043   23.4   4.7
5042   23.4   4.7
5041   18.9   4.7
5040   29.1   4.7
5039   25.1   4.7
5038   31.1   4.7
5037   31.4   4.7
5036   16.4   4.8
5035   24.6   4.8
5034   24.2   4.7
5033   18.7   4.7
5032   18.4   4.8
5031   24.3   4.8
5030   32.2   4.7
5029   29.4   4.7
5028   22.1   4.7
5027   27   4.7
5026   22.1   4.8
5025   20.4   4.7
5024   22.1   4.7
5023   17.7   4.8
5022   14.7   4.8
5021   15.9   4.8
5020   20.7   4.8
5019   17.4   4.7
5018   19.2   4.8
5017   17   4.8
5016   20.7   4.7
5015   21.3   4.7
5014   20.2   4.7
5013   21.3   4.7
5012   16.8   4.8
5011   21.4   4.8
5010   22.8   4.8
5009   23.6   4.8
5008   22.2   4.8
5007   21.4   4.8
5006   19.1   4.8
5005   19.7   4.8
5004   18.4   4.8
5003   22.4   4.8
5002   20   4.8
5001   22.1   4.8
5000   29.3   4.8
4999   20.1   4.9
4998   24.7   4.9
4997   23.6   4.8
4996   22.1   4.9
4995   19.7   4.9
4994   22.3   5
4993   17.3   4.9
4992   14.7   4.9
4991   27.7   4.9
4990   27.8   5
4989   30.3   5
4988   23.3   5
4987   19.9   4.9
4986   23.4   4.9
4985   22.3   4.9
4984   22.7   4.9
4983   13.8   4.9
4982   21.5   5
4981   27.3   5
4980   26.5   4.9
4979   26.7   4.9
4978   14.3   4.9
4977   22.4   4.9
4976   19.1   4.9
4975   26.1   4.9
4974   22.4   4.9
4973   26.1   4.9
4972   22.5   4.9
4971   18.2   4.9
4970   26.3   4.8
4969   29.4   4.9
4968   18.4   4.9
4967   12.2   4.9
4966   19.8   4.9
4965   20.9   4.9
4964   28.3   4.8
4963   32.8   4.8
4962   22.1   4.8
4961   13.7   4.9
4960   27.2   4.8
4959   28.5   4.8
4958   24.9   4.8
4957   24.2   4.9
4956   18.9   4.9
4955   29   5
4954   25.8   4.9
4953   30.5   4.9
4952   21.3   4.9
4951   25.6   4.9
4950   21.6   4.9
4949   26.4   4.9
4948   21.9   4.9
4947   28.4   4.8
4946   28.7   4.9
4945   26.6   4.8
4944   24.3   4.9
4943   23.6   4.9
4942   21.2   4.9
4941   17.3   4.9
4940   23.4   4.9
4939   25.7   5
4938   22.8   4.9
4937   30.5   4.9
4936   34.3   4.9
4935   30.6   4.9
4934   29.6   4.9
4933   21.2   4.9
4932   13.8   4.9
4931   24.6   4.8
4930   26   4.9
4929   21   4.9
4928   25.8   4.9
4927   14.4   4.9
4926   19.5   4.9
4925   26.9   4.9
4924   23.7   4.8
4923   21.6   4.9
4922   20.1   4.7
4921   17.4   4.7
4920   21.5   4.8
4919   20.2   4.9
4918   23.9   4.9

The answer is 25.3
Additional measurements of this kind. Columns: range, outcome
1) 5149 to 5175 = 23.1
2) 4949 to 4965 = 24.9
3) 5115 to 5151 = 23.7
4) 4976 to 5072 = 22.4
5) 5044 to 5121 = 23.2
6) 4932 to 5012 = 23.3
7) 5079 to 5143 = 23.2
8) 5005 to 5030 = 20.9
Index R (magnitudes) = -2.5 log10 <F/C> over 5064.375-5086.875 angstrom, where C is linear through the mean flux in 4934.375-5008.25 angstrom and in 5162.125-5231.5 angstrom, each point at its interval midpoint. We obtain 0.018 mag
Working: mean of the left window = 23.4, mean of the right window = 23.7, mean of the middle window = 23.1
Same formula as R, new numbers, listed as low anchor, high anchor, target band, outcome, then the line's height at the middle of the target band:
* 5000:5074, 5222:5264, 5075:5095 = -0.02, 23.1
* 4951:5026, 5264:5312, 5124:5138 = 0.11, 24.3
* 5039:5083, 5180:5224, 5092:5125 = 0.02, 23.8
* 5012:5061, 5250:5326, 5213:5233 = 0.04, 25.4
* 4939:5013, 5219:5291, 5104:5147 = 0.04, 24.2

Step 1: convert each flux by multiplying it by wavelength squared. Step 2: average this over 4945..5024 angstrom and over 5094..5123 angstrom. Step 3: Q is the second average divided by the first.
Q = 1.1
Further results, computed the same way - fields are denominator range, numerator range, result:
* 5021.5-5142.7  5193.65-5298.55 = 1.16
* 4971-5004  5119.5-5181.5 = 1.09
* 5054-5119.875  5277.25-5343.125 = 1.26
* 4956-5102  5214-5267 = 1.21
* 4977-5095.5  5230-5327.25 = 1.27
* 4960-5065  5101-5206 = 1.10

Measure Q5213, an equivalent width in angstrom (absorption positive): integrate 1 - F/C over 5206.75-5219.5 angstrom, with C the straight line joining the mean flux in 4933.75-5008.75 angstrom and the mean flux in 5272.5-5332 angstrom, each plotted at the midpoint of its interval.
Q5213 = 1.21 angstrom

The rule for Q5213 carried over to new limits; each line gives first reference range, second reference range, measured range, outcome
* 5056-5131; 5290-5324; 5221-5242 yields 0.9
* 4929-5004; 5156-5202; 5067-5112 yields 0.8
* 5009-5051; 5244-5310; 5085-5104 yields 0.1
